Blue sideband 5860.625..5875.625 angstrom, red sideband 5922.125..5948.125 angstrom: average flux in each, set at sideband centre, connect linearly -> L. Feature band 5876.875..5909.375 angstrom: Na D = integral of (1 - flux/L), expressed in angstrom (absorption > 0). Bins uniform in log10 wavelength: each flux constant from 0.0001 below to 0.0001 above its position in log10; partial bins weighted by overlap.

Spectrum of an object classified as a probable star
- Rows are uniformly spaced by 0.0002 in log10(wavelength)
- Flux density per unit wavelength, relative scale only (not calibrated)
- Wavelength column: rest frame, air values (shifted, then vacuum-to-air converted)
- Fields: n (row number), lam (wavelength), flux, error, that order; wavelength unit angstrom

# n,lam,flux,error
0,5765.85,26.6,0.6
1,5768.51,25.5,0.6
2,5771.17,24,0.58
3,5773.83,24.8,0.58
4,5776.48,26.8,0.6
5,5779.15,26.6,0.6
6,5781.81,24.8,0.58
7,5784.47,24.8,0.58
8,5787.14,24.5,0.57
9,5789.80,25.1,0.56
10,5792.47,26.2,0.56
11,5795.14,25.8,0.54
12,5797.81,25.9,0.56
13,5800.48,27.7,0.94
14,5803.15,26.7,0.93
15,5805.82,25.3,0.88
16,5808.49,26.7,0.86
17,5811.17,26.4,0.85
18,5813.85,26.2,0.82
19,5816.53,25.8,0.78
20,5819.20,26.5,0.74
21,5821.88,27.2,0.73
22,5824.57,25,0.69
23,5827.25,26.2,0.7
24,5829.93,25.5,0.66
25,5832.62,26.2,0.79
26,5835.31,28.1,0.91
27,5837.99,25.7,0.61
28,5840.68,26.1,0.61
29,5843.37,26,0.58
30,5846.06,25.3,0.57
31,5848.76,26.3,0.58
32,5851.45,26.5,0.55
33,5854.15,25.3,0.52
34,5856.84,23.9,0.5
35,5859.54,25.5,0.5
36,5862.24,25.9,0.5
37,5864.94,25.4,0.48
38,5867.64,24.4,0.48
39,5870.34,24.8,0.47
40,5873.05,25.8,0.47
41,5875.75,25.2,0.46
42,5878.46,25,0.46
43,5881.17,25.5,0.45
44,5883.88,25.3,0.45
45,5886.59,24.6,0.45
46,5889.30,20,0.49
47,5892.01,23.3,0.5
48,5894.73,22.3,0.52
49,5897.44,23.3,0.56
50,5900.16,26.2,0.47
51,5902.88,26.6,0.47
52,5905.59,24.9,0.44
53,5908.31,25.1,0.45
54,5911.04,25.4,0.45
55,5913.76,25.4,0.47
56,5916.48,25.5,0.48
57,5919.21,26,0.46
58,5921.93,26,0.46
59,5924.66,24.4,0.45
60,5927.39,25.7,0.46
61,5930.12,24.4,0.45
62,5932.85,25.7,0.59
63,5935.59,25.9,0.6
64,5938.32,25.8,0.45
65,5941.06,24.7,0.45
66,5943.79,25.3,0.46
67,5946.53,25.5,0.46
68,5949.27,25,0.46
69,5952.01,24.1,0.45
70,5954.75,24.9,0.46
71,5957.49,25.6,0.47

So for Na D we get 1.2 angstrom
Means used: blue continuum 25.3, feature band 24.3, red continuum 25.3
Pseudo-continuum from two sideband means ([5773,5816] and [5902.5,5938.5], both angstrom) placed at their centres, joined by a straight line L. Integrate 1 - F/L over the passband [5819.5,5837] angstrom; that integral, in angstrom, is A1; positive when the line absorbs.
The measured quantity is -0.4 angstrom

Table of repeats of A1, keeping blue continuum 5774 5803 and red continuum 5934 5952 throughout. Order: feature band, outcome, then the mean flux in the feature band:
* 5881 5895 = 1.1 angstrom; 23.4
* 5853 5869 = 0.3 angstrom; 25.1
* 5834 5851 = -0.4 angstrom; 26.3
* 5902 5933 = 0.0 angstrom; 25.4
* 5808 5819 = -0.2 angstrom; 26.3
